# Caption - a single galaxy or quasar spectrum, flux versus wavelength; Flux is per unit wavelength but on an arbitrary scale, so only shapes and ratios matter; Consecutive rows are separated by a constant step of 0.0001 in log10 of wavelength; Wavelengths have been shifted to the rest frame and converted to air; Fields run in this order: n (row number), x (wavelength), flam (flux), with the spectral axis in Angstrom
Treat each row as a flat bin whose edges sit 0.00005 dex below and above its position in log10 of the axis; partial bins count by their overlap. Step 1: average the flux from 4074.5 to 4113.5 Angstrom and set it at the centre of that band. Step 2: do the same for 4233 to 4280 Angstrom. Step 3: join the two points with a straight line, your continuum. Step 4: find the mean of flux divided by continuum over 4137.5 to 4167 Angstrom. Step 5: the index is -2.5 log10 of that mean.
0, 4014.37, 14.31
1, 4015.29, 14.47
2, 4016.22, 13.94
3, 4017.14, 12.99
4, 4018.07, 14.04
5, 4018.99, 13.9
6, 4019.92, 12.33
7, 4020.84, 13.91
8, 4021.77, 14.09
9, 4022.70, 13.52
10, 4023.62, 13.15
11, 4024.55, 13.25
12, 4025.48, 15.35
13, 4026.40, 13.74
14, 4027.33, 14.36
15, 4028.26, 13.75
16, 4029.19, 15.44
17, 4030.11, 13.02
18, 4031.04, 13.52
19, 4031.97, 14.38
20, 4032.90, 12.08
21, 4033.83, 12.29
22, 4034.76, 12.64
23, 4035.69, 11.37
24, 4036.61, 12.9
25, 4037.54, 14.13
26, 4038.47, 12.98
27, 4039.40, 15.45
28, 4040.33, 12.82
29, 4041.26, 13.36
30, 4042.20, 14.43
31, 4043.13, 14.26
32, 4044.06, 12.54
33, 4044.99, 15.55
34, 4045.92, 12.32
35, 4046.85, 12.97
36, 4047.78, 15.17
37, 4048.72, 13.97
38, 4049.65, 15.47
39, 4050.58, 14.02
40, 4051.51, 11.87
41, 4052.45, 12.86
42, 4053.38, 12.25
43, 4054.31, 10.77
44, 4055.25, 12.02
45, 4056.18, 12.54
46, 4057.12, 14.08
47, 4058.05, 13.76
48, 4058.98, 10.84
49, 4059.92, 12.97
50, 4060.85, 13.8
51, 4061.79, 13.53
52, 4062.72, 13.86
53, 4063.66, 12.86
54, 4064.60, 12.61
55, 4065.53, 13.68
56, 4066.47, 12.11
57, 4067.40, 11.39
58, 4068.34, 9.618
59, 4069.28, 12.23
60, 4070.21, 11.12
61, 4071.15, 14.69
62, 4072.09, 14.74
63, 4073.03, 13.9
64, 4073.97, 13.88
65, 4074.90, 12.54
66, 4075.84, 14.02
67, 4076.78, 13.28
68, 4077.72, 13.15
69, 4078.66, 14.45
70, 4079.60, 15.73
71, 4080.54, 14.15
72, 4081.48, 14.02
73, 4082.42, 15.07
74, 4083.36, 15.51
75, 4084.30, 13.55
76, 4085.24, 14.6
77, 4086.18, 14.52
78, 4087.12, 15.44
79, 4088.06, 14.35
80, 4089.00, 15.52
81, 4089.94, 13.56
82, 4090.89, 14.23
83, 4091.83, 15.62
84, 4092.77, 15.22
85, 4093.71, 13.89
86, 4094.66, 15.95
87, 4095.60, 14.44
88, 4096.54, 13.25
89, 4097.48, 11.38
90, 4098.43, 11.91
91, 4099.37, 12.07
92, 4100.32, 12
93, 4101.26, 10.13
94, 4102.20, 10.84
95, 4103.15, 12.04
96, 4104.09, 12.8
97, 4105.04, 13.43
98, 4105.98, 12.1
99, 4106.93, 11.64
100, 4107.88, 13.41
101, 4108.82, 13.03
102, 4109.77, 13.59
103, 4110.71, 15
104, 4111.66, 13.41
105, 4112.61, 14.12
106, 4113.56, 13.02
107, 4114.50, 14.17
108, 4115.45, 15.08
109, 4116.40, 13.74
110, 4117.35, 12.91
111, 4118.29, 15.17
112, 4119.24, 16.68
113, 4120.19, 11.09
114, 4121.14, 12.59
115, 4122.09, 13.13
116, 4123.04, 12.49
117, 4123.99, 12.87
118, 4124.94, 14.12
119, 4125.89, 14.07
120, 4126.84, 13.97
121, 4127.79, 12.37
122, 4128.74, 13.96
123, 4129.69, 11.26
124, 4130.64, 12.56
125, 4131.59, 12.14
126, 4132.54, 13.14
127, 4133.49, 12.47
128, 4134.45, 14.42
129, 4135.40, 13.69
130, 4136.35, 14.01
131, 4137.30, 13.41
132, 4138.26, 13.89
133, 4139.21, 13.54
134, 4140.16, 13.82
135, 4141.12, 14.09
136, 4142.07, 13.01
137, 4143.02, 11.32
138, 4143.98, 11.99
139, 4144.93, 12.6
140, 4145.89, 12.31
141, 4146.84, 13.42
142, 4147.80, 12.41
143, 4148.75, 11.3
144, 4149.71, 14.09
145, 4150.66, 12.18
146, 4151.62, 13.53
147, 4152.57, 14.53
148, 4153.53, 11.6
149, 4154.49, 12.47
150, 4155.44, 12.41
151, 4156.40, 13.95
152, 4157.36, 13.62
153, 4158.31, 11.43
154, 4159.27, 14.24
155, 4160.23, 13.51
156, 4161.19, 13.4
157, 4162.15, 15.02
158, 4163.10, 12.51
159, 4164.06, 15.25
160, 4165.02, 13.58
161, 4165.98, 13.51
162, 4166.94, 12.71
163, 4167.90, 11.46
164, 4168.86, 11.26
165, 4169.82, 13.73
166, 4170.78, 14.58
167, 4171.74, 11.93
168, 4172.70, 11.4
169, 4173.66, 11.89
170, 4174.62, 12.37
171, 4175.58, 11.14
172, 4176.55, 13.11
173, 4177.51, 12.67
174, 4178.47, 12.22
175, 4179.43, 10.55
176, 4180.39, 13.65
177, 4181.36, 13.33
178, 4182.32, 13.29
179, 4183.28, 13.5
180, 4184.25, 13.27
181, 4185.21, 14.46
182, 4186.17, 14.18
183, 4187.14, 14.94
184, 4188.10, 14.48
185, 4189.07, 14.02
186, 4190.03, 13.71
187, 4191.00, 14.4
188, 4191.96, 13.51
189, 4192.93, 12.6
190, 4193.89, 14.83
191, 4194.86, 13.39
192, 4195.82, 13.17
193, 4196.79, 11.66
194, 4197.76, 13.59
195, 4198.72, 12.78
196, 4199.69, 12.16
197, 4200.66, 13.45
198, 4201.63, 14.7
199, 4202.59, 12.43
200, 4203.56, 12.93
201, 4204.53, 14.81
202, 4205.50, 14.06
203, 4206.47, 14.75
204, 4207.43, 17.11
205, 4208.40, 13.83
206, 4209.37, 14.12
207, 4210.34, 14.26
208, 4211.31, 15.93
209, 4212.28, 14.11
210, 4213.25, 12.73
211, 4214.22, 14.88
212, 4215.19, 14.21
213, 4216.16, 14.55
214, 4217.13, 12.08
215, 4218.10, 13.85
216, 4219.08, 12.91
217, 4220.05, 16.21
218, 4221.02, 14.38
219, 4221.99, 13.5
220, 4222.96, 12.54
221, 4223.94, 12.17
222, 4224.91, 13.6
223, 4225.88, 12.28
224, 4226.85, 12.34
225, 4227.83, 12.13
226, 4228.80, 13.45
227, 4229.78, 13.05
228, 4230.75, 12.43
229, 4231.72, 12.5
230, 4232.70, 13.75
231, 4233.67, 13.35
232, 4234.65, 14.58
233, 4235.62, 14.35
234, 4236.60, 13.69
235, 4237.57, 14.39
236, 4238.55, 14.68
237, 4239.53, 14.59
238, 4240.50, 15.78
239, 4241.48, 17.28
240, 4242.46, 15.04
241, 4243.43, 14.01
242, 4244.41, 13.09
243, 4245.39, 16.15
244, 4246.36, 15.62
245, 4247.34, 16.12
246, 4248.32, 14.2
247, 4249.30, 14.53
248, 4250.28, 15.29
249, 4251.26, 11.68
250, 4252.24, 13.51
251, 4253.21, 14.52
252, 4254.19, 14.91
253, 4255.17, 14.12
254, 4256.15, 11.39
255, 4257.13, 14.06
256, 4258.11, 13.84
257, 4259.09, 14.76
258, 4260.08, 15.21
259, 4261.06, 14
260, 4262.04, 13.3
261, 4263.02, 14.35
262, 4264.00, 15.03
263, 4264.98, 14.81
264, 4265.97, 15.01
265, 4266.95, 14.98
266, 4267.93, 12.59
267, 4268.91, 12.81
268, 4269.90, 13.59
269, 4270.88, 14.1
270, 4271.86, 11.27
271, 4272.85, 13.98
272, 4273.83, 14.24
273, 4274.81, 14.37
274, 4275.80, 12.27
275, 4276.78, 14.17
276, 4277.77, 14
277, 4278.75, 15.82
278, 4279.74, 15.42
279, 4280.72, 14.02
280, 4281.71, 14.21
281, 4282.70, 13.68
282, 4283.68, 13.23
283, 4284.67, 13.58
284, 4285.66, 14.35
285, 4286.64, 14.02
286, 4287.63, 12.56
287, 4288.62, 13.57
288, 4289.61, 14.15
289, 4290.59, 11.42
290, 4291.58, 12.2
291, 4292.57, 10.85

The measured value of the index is 0.06 mag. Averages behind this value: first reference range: 13.6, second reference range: 14.3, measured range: 13.1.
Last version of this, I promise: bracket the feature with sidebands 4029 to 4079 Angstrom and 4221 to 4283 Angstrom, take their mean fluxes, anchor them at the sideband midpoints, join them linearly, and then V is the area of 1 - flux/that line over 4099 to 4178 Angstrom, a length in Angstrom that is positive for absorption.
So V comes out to 2.90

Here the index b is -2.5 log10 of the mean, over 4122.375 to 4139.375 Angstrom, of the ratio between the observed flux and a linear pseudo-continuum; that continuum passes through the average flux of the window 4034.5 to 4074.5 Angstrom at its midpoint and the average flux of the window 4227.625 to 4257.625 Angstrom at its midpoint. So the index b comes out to 0.03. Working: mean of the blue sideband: 13.1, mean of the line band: 13.2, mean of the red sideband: 14.2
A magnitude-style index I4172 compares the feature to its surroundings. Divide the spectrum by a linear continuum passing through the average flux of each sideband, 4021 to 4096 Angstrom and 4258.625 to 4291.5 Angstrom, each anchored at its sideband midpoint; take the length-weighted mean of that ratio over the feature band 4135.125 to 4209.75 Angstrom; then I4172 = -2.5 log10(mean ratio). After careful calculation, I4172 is 0.04 mag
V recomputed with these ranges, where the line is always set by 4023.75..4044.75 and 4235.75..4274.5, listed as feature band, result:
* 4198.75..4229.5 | 0.9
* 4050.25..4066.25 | 1.0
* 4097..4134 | 2.3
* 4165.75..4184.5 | 1.9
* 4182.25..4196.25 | 0.2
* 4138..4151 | 1.0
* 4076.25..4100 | -0.8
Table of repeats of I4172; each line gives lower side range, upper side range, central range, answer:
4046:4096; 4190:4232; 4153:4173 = 0.05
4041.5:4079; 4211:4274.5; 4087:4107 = 0.00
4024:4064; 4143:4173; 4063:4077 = 0.04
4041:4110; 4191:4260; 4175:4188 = 0.05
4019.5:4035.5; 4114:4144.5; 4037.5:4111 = 0.00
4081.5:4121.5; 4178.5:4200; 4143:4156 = 0.07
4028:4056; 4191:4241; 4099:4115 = 0.06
